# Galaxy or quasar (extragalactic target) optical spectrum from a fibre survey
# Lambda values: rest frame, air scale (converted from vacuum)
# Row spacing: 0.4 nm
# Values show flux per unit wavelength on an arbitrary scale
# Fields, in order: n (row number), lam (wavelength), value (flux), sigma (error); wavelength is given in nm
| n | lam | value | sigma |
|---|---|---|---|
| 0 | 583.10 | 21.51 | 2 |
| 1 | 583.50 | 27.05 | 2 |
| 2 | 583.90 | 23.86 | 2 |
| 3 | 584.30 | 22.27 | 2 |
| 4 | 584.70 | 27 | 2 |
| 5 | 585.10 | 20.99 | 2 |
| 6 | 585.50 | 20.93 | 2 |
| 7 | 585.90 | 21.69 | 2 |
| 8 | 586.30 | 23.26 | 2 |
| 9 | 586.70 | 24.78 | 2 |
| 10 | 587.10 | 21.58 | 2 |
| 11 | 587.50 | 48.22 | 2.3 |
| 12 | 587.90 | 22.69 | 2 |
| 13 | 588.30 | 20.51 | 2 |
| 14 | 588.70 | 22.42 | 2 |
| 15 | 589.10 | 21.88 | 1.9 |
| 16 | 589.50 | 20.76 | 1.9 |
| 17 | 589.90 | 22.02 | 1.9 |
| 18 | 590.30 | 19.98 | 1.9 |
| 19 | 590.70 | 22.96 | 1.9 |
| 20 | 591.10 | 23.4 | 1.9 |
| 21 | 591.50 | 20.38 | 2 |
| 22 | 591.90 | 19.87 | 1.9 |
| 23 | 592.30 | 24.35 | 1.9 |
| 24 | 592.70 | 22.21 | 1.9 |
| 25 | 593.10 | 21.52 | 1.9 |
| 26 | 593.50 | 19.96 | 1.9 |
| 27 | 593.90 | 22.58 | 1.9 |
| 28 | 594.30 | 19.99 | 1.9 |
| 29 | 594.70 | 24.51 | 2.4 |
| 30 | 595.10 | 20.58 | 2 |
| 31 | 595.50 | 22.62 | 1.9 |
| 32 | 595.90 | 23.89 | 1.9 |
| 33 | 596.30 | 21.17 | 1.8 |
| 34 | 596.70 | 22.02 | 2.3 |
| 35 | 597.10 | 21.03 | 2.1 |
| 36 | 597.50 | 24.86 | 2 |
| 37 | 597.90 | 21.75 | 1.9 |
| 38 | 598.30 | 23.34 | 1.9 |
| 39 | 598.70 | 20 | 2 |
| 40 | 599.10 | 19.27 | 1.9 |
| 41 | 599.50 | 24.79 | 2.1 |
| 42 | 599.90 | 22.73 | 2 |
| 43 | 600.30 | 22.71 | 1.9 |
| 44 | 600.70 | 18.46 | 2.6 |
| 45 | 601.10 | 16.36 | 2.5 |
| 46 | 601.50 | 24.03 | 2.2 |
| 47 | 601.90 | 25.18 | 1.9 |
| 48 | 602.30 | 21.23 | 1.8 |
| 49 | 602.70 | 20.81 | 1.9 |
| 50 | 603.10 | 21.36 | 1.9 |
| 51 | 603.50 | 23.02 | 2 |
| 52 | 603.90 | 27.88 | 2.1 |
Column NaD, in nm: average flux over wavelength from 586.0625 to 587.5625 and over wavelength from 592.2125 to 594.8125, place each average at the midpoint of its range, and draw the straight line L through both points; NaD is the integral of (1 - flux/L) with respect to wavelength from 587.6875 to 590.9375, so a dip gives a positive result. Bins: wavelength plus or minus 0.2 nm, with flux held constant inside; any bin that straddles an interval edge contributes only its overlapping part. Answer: 0.47 nm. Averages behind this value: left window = 27.5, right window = 22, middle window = 21.8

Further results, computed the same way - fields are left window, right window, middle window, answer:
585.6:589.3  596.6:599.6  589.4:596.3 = 0.49 nm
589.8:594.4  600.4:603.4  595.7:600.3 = -0.20 nm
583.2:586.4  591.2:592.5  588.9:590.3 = 0.06 nm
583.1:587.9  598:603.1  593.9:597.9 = 0.08 nm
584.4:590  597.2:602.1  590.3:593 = 0.16 nm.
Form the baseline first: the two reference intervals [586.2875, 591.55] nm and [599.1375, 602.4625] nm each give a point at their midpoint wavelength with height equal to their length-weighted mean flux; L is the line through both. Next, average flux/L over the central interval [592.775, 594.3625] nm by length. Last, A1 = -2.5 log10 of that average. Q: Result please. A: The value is 0.10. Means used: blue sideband 24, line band 21.2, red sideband 21.8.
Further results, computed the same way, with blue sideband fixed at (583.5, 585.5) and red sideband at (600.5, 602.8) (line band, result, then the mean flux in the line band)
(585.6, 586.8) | 0.02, 22.9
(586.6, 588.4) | -0.21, 28.1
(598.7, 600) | -0.03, 21.9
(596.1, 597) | 0.01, 21.5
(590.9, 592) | 0.06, 21.3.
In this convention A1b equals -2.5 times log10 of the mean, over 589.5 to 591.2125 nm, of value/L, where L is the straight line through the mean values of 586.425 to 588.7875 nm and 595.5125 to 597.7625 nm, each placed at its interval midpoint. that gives 0.17 mag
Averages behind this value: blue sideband 26.8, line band 21.9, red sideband 22.6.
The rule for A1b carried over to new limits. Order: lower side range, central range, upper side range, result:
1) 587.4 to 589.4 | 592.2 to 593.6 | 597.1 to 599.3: 0.09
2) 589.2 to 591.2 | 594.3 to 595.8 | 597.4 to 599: -0.02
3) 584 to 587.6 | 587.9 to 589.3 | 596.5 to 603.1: 0.12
